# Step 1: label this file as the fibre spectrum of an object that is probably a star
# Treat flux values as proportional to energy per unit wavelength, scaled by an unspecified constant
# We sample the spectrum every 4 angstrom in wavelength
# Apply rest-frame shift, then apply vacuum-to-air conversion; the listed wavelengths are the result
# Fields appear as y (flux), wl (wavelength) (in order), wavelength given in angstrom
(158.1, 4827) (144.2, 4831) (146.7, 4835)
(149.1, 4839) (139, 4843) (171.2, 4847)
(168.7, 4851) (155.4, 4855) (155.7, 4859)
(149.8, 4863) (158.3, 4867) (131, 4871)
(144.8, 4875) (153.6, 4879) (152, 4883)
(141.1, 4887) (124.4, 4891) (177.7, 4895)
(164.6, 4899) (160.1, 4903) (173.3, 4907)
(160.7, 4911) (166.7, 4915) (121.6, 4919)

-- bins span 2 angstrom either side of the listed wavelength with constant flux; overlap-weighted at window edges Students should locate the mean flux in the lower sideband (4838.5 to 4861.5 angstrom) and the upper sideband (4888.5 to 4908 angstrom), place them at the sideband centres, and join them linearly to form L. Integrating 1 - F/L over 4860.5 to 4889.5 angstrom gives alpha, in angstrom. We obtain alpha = 2.0 angstrom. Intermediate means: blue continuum 157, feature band 147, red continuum 159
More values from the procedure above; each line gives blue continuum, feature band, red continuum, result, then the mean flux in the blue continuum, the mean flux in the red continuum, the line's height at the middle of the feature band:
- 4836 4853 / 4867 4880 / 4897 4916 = 1.3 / 156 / 165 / 160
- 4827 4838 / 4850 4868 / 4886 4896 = -1.2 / 148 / 145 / 147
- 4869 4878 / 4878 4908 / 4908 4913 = -0.6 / 140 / 163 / 152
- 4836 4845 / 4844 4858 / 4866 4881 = -1.7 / 144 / 146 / 145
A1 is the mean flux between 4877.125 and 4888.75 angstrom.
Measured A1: 149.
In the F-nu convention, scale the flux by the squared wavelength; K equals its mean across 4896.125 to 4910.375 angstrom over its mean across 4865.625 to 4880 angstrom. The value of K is 1.2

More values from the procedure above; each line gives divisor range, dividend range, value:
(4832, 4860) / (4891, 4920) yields 1.06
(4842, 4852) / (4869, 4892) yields 0.89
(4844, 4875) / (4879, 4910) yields 1.03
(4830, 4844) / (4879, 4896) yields 1.04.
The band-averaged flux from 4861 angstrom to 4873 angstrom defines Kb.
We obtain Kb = 146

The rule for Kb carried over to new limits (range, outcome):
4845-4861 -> 163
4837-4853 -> 157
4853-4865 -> 154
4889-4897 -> 151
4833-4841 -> 148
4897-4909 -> 166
